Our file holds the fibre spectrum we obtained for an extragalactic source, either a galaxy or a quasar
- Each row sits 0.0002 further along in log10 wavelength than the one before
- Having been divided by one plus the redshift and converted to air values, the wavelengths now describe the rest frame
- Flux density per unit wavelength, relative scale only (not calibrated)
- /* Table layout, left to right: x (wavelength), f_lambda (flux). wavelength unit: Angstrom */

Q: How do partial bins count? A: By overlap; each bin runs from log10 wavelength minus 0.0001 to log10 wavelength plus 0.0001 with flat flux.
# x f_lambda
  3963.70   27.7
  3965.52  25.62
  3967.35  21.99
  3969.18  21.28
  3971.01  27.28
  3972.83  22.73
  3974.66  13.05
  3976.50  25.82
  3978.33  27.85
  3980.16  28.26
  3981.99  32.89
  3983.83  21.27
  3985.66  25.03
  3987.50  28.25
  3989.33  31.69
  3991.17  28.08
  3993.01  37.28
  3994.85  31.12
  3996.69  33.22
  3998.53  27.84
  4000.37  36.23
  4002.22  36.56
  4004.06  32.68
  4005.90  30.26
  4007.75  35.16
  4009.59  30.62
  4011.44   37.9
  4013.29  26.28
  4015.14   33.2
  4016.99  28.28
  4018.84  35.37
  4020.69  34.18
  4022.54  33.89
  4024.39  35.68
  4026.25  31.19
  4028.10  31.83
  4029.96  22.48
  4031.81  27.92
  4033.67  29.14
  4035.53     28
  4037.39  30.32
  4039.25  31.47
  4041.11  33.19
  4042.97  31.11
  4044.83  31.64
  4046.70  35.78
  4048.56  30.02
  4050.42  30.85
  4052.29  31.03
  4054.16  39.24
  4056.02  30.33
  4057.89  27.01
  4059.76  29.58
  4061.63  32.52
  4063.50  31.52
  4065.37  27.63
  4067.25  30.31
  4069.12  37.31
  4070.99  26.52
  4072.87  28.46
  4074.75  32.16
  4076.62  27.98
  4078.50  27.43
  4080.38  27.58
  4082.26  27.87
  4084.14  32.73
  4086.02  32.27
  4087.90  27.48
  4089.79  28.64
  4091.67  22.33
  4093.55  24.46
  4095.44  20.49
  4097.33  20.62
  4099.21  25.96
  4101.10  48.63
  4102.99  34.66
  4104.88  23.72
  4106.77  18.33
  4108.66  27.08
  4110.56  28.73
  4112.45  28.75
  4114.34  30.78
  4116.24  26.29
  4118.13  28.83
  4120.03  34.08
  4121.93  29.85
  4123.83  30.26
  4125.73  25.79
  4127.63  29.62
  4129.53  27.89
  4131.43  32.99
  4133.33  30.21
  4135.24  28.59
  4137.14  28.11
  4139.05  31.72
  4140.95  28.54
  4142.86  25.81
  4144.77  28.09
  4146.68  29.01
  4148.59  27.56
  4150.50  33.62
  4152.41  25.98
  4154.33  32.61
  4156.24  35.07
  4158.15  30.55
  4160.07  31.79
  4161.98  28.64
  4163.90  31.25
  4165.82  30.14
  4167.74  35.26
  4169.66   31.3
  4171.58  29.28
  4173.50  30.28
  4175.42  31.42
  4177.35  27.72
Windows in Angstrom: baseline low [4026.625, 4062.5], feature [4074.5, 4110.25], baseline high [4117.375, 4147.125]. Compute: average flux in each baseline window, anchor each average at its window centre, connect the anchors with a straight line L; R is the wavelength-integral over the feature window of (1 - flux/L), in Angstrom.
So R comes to 2.53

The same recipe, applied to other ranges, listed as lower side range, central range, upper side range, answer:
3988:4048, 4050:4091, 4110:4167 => 0.91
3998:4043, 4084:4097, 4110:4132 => 1.67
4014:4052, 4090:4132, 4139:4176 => 3.46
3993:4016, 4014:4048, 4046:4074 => 0.73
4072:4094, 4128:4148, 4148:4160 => 0.90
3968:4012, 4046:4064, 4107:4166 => -1.50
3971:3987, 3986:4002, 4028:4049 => -3.33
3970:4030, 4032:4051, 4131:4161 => -0.56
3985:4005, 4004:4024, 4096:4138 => -0.84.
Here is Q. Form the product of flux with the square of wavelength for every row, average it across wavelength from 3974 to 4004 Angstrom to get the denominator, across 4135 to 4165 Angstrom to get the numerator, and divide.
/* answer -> 1.1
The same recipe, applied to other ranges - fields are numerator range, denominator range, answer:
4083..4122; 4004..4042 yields 0.94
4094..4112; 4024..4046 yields 0.94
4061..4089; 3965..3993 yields 1.22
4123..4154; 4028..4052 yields 1.01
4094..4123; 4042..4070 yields 0.92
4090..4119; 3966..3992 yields 1.15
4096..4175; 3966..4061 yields 1.05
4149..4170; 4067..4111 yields 1.14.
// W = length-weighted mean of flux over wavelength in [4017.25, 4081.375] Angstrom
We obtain 30.9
